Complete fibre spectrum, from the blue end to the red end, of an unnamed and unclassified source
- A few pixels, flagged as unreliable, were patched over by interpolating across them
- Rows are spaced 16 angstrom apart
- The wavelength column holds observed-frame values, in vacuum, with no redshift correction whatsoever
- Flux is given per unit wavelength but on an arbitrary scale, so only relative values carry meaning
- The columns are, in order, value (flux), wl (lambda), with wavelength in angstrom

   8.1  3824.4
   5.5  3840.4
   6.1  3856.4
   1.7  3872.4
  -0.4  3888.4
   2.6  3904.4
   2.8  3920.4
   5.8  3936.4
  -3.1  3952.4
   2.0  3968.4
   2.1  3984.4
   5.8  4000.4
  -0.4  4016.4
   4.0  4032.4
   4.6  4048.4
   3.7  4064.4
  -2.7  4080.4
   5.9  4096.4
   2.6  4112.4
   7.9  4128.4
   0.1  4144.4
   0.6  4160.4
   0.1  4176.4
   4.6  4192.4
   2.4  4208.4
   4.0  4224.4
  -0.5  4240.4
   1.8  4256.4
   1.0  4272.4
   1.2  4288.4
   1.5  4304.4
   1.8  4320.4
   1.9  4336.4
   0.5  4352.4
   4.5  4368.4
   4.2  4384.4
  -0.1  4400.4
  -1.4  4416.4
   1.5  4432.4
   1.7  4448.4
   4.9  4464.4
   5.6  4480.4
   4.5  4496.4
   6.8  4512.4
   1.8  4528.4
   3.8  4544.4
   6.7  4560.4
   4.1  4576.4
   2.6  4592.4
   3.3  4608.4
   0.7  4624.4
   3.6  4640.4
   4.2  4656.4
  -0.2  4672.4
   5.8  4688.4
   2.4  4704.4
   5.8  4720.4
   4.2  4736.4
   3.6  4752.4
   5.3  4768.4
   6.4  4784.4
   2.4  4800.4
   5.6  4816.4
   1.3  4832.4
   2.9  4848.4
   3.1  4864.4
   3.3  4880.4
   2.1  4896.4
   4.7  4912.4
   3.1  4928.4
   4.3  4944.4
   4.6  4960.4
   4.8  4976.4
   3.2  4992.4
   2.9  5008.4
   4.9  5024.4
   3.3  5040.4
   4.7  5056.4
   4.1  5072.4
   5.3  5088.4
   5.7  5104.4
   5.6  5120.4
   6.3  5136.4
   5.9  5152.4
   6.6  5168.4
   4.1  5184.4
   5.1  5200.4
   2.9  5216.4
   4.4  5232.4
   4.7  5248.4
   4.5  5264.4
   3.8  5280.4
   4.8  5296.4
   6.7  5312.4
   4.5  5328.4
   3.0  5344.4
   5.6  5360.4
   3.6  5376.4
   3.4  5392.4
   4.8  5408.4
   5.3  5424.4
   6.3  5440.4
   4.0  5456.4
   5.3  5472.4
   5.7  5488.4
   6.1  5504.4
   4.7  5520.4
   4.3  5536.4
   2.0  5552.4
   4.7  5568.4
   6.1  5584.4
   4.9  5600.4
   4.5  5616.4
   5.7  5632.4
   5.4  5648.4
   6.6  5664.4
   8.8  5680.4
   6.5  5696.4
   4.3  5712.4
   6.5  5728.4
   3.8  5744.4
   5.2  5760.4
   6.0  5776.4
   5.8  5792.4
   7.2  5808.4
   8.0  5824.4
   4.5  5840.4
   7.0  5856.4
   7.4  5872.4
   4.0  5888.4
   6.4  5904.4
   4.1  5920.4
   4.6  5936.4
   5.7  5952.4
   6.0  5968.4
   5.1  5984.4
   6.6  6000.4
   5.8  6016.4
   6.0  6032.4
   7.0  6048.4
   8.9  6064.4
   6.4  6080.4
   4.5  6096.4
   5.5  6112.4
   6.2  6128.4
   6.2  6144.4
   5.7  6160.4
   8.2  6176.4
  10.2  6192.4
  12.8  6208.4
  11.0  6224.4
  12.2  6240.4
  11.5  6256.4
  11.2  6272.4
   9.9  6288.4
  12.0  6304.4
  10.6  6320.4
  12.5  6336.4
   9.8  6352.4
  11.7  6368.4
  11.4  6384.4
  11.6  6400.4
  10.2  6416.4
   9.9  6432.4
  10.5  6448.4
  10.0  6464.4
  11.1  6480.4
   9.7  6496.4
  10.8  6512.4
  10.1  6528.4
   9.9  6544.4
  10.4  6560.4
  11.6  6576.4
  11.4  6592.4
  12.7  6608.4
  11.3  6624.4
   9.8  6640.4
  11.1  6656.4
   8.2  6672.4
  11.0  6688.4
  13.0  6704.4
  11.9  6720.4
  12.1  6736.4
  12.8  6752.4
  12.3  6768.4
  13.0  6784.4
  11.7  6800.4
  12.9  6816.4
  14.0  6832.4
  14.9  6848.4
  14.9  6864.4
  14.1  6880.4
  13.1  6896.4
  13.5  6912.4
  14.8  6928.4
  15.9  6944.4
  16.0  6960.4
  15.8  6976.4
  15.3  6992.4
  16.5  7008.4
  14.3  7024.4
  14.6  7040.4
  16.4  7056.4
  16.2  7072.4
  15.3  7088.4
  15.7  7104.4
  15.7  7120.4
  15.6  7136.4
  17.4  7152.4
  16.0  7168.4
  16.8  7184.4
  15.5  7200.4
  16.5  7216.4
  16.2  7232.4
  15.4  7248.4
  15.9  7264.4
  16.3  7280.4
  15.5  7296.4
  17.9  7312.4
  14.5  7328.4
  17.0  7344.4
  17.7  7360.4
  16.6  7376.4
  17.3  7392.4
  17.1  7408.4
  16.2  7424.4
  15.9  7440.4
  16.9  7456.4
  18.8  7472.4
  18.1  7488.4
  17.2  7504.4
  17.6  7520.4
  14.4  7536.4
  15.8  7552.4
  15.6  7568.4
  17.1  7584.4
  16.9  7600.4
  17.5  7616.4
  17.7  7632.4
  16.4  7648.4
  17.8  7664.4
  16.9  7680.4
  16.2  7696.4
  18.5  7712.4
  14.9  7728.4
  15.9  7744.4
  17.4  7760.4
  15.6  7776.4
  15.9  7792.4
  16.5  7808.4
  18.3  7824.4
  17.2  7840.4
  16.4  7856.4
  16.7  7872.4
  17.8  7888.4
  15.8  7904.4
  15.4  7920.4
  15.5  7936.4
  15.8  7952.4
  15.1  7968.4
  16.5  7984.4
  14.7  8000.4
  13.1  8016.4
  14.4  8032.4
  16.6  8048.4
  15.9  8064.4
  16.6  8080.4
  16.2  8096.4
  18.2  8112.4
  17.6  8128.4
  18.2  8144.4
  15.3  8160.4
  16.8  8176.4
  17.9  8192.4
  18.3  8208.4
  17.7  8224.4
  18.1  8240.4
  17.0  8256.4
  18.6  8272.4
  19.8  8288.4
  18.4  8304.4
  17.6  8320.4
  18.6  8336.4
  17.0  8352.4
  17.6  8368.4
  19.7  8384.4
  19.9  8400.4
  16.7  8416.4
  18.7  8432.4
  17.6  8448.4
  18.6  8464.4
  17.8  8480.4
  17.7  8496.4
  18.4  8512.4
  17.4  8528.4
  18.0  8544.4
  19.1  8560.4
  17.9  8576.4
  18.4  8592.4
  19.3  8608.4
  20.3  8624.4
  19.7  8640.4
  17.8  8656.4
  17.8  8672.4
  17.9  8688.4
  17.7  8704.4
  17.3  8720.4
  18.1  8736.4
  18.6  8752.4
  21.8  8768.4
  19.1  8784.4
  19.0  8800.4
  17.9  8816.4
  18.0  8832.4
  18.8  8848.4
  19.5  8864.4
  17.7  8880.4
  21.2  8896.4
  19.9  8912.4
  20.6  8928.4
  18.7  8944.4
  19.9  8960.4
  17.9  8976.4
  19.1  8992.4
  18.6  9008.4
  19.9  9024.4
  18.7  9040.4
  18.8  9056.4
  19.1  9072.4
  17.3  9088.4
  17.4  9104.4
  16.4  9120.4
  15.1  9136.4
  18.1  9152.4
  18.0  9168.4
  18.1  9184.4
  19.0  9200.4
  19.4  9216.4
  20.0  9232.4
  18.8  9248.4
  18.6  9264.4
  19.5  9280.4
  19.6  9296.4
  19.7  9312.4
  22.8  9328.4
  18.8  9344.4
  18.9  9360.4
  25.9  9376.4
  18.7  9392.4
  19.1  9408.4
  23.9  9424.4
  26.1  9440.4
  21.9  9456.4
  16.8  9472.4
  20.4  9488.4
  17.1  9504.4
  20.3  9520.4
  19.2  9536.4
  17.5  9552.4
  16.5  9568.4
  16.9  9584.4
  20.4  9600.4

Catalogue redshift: 0.550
